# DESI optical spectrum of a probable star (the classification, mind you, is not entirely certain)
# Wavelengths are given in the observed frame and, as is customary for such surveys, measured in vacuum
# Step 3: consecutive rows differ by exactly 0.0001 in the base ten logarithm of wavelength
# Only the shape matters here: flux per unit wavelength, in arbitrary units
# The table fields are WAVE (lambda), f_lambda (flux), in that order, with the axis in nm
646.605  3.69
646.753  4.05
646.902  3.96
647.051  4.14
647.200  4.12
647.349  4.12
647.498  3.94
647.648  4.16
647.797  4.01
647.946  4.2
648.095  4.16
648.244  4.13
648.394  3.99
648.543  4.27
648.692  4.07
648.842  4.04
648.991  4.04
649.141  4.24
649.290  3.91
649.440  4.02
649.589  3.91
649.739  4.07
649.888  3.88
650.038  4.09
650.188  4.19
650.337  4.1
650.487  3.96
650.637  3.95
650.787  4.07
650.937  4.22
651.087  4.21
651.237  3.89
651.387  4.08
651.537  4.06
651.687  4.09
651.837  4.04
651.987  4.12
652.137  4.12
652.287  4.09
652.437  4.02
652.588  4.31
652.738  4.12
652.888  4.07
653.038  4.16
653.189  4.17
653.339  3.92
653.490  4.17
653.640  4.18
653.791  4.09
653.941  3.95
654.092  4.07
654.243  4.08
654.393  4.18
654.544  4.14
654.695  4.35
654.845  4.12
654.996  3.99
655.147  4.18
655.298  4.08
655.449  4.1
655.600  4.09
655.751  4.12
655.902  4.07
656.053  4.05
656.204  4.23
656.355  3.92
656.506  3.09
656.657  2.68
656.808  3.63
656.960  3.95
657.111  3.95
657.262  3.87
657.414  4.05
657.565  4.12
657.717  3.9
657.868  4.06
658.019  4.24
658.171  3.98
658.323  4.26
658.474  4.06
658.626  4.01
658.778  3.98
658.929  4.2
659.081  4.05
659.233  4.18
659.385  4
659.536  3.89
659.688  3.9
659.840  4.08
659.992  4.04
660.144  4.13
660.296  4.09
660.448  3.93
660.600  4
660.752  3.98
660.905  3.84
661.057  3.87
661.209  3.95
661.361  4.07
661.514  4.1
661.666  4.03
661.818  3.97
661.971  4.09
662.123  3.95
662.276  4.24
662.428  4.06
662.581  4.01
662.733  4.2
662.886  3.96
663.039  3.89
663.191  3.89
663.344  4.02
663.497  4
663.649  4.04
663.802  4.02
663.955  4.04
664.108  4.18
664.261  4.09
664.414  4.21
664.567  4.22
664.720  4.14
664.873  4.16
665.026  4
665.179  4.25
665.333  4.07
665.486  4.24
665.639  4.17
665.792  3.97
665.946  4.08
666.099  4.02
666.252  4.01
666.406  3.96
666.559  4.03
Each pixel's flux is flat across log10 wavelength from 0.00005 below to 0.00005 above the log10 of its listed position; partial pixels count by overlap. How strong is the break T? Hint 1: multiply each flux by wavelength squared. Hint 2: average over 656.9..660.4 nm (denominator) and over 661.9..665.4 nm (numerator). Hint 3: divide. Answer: 1.02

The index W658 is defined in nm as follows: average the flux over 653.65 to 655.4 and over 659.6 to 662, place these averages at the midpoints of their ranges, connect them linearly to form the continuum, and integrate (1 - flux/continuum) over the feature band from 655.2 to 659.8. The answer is 0.11 nm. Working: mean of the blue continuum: 4.11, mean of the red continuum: 4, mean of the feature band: 3.96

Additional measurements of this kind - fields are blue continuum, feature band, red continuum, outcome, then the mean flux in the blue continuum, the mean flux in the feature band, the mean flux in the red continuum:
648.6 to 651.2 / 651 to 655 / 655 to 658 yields -0.12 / 4.06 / 4.11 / 3.91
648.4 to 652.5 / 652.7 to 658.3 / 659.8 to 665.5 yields 0.08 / 4.06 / 4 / 4.05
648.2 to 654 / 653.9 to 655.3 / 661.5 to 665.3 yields -0.02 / 4.08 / 4.12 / 4.07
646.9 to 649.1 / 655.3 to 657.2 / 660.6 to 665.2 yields 0.11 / 4.1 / 3.83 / 4.05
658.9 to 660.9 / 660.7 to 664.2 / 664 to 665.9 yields 0.05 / 4.02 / 4.02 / 4.14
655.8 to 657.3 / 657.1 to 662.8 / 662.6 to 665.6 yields -0.20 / 3.75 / 4.04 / 4.09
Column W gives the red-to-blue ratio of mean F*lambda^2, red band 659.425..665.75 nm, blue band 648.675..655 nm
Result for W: 1.02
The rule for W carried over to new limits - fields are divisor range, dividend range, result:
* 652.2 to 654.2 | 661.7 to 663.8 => 1.01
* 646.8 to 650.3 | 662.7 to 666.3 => 1.05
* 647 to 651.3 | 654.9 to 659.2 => 1.00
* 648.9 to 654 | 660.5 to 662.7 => 1.02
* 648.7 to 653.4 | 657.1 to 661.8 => 1.01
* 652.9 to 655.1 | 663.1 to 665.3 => 1.03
